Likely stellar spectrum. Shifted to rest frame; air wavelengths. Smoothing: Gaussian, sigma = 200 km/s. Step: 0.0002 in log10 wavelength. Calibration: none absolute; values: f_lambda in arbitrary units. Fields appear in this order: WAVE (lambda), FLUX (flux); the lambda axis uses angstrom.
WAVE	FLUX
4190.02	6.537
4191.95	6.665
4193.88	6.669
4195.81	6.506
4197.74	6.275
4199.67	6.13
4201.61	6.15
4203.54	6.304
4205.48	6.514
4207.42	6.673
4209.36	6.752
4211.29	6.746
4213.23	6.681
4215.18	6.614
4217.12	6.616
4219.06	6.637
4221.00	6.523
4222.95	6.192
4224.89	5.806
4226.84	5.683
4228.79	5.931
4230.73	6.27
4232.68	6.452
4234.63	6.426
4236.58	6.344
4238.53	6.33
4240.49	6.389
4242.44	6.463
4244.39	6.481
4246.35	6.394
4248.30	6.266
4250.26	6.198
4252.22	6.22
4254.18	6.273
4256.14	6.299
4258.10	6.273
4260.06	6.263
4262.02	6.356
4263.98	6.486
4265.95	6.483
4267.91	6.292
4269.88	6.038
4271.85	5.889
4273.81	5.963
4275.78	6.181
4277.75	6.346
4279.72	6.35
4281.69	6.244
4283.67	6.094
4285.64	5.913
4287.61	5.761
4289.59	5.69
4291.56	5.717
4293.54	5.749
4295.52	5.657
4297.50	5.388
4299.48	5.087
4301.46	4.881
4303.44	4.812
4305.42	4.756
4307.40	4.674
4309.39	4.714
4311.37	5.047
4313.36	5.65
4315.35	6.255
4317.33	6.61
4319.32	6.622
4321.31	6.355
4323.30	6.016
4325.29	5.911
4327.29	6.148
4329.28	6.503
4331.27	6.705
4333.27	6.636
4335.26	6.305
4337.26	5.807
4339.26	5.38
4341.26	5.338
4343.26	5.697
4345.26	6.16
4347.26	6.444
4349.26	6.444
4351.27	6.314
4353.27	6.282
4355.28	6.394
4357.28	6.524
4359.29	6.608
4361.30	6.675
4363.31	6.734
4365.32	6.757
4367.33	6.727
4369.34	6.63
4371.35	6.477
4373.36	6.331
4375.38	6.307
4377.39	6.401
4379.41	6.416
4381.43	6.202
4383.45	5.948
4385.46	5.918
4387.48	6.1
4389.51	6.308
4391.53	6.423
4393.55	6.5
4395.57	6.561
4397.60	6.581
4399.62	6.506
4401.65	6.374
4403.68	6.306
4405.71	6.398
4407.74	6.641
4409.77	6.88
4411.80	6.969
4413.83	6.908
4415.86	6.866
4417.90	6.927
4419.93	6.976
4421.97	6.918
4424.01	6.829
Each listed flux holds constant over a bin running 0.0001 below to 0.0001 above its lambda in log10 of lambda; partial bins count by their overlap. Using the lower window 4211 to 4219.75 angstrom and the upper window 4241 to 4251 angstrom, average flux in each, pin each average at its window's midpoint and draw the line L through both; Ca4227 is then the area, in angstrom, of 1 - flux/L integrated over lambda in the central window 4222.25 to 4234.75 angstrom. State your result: 0.85 angstrom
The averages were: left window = 6.65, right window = 6.37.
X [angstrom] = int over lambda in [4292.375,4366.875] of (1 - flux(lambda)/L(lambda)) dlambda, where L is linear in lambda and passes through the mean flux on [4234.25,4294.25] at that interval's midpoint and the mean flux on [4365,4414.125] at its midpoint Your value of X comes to 4.5 angstrom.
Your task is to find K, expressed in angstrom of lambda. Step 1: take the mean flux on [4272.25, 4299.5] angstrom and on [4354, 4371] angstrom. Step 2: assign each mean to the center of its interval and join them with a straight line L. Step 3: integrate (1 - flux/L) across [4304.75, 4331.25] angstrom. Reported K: 1.6 angstrom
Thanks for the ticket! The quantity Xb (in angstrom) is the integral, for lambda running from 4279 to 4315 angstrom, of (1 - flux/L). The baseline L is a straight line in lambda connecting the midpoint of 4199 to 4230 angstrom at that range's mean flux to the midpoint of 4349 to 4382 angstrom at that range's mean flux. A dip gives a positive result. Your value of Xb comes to 5.4 angstrom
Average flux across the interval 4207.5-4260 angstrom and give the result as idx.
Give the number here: 6.36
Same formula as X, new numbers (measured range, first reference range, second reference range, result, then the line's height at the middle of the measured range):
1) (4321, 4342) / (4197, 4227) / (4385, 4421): 1.33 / 6.51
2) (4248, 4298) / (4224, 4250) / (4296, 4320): -2.53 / 5.8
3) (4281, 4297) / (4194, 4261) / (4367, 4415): 1.40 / 6.39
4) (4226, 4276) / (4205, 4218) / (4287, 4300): -0.98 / 6.14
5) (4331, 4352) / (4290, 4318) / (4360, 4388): -0.61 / 5.92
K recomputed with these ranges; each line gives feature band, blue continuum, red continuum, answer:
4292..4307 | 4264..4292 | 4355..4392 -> 2.4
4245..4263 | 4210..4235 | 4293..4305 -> -1.2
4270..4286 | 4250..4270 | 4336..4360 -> 0.4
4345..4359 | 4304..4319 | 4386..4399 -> -1.1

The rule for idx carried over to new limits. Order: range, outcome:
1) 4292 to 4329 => 5.59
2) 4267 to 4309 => 5.67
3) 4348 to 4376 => 6.52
